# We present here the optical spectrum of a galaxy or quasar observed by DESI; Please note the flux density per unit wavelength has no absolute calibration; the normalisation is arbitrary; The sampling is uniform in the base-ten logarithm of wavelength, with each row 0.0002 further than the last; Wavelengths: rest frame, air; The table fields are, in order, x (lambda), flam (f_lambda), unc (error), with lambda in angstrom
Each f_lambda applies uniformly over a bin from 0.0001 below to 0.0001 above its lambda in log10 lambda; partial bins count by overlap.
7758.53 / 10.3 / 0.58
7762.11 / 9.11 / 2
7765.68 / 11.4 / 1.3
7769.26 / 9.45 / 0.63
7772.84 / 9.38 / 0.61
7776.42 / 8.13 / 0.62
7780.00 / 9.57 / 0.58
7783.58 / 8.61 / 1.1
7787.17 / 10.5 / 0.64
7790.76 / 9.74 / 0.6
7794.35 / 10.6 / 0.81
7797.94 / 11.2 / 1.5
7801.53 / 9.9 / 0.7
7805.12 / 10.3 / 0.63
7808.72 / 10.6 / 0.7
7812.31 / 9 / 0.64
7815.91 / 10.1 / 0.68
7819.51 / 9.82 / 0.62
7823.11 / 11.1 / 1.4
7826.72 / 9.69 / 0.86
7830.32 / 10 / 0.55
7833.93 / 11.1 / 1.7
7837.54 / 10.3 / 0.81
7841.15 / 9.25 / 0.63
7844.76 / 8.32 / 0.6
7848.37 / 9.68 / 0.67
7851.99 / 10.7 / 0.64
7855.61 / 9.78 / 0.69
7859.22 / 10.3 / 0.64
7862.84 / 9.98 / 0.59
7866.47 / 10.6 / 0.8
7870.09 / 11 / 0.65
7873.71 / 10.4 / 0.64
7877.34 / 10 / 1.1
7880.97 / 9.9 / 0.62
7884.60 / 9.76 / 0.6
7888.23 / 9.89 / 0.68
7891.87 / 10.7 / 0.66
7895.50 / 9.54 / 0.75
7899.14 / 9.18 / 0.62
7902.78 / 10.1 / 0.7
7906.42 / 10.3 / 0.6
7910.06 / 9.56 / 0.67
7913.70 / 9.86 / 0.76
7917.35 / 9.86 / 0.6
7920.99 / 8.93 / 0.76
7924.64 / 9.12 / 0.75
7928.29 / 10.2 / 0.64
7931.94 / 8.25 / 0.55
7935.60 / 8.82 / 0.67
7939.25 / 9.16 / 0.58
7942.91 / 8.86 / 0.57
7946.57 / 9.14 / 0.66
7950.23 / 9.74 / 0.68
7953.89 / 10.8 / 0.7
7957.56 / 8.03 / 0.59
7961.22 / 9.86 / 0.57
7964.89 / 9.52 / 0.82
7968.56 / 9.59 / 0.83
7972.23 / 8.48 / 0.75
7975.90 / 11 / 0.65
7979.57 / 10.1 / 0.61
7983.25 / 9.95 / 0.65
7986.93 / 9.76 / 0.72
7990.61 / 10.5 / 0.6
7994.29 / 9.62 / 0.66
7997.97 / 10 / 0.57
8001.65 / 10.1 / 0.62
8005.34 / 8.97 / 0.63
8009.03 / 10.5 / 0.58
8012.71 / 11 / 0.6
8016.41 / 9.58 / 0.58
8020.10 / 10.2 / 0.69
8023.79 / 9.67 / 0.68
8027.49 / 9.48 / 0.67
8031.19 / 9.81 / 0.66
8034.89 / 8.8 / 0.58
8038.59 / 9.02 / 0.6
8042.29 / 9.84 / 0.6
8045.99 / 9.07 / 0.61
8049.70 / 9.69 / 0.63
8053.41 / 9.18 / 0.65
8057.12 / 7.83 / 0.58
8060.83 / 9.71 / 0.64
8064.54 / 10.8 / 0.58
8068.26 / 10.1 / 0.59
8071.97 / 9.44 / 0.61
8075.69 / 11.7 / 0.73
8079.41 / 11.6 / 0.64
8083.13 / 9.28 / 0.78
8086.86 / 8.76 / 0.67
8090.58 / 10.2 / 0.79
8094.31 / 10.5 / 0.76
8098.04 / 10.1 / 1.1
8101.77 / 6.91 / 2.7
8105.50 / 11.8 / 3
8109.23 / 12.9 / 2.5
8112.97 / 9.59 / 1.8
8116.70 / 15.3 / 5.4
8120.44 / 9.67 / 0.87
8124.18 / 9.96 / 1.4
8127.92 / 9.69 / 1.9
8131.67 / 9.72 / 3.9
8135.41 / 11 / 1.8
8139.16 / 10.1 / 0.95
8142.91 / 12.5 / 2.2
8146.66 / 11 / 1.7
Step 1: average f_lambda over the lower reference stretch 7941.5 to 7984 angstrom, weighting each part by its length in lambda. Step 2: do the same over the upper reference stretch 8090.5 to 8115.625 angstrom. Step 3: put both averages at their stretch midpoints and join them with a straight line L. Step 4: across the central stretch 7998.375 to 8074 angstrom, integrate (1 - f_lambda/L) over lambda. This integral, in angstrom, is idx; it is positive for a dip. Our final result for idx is 2.9 angstrom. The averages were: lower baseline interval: 9.59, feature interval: 9.65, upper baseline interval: 10.5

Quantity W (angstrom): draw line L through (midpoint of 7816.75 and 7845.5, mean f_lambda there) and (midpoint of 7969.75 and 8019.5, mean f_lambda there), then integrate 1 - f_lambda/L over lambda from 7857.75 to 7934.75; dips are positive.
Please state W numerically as 1.0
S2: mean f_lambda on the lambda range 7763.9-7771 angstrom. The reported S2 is 10.4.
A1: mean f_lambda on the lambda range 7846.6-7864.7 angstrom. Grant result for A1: 10.1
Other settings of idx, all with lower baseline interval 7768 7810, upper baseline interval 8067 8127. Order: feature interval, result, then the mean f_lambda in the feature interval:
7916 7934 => 1.5 angstrom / 9.25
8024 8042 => 1.7 angstrom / 9.36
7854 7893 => -0.8 angstrom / 10.2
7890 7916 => 0.5 angstrom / 9.89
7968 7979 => 0.5 angstrom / 9.75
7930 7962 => 3.1 angstrom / 9.17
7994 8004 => 0.4 angstrom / 9.91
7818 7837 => -0.8 angstrom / 10.3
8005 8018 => 0.2 angstrom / 10.1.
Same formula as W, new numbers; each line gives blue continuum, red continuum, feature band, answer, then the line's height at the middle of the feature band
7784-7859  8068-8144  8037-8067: 2.91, 10.4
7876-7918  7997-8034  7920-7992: 2.92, 9.89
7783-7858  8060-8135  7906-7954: 3.70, 10.2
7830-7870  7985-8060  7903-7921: 0.15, 9.9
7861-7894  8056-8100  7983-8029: 0.70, 10.1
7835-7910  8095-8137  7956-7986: 1.90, 10.2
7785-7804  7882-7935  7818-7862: 0.28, 10.1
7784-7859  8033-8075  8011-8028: -0.81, 9.56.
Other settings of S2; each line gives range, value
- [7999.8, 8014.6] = 10.1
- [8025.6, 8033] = 9.64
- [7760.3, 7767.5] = 10.2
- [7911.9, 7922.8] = 9.55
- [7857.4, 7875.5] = 10.5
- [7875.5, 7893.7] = 10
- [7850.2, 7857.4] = 10.2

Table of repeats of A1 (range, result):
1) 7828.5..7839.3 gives 10.5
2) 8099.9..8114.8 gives 10.3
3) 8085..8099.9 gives 9.89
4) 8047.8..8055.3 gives 9.42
